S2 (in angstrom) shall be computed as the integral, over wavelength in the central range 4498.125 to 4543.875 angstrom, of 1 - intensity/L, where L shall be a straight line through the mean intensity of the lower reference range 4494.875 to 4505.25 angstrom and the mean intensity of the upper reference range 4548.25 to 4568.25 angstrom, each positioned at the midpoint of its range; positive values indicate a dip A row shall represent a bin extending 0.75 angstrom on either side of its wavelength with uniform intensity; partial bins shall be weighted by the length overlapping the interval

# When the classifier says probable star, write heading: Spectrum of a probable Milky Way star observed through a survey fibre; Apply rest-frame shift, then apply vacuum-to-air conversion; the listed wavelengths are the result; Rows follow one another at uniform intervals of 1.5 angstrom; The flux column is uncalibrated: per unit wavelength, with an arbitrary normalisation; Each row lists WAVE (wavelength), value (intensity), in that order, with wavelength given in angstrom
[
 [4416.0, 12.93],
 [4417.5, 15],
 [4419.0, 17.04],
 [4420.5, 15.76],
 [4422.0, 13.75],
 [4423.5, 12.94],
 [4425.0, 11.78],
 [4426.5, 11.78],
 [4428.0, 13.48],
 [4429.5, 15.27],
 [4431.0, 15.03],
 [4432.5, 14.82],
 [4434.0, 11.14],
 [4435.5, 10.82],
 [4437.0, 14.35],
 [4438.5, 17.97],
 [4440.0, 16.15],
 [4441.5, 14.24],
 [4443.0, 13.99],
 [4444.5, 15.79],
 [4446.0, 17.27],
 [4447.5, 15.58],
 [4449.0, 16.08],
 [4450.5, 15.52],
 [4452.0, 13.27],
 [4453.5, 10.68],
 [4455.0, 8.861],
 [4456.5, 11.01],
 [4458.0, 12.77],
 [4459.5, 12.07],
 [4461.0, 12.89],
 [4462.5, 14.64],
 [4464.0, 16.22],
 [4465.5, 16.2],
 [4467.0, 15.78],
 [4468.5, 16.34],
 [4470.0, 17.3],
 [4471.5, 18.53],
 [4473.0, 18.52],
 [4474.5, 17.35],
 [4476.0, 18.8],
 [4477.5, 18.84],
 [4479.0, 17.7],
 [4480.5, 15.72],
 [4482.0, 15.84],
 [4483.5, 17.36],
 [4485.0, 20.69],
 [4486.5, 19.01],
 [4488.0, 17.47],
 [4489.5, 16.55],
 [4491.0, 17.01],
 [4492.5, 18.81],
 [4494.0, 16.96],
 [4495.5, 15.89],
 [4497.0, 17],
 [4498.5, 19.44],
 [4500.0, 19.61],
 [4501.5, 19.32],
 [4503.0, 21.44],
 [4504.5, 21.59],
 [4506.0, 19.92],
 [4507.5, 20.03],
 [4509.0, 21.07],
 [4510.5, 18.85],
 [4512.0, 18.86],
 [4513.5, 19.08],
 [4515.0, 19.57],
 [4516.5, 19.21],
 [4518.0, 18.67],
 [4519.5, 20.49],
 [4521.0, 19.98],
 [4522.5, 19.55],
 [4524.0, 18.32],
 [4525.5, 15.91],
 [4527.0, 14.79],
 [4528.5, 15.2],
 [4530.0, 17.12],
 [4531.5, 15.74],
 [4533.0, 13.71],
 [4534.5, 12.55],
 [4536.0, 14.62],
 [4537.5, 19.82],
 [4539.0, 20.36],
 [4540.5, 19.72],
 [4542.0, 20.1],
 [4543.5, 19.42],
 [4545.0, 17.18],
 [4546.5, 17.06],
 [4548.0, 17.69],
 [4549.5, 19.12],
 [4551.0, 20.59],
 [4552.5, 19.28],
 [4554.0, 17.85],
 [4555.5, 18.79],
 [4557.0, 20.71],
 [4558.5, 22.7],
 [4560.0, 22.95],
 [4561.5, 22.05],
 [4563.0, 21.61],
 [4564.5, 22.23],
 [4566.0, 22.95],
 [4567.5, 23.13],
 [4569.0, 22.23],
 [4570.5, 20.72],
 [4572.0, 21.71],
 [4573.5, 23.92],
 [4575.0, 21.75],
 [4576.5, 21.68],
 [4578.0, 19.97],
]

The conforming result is 3.1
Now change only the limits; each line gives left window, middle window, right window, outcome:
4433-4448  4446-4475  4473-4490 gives 2.7 angstrom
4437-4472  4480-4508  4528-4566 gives -3.3 angstrom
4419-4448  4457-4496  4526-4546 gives -3.1 angstrom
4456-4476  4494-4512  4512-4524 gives -1.0 angstrom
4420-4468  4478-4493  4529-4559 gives -1.8 angstrom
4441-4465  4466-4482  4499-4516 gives -1.2 angstrom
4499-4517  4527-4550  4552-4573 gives 3.9 angstrom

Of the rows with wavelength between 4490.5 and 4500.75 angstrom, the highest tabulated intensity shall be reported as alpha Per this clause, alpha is 19.61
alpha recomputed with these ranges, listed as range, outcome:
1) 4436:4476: 18.8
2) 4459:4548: 21.59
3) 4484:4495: 20.69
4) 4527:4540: 20.36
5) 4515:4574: 23.92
